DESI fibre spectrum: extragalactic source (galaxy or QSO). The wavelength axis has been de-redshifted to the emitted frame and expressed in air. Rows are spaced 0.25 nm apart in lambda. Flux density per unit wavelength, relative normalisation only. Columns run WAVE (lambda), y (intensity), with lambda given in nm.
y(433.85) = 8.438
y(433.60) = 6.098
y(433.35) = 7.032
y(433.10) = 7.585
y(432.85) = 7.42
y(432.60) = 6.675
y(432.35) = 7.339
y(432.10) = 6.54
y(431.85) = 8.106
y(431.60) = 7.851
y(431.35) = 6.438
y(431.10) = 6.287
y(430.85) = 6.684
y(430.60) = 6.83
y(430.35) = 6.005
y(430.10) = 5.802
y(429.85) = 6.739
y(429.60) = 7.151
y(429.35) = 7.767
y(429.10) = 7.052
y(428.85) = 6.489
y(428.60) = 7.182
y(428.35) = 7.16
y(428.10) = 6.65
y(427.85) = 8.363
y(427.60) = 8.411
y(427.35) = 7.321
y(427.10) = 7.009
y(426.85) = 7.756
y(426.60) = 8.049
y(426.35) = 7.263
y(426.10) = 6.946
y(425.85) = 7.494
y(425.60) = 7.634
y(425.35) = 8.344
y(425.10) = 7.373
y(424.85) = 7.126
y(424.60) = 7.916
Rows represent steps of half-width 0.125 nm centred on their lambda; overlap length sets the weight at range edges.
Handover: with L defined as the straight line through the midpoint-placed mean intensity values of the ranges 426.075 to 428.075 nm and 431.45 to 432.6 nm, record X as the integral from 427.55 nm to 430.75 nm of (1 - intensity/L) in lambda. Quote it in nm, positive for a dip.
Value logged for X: 0.21 nm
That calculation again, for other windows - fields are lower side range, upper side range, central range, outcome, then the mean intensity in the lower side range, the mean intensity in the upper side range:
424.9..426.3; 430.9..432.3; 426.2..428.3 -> -0.05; 7.52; 7.04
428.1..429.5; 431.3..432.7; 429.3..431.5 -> 0.17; 7.09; 7.21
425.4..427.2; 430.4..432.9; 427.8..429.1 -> 0.04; 7.49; 6.97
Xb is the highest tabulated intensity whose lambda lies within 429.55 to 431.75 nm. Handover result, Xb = 7.851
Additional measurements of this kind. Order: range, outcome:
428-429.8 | 7.767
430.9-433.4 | 8.106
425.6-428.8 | 8.411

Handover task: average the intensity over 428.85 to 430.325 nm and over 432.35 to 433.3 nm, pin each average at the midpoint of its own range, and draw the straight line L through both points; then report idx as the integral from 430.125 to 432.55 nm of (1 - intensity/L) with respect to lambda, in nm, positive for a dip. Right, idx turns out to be 0.07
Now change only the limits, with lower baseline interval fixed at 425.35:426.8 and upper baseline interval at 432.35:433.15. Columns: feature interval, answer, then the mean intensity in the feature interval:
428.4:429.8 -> 0.056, 7.11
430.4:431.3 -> 0.095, 6.54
